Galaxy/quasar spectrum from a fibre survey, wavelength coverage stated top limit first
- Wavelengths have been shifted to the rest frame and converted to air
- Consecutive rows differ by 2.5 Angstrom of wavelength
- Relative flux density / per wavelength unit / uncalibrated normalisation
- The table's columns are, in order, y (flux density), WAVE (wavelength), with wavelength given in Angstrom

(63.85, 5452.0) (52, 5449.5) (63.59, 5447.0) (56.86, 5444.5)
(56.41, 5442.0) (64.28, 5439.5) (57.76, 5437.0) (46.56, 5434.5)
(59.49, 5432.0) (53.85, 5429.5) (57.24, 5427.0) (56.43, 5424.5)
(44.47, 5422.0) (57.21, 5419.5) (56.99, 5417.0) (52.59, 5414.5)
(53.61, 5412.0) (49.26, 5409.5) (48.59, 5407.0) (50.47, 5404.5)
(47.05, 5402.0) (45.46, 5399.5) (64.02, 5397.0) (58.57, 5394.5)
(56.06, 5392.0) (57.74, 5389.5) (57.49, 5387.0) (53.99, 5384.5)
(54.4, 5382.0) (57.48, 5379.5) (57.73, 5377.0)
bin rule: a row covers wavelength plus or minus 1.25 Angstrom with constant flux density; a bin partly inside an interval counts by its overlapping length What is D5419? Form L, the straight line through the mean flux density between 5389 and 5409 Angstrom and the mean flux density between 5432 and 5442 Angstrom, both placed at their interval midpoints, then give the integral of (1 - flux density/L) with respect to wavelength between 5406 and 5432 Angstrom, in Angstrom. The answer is 0.8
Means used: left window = 53.2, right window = 56.6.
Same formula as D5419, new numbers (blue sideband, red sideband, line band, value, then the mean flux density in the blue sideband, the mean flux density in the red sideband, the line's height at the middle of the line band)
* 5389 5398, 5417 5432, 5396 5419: 2.0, 59.1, 54.6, 57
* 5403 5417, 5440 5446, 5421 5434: 0.2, 51.4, 57.9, 54.8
